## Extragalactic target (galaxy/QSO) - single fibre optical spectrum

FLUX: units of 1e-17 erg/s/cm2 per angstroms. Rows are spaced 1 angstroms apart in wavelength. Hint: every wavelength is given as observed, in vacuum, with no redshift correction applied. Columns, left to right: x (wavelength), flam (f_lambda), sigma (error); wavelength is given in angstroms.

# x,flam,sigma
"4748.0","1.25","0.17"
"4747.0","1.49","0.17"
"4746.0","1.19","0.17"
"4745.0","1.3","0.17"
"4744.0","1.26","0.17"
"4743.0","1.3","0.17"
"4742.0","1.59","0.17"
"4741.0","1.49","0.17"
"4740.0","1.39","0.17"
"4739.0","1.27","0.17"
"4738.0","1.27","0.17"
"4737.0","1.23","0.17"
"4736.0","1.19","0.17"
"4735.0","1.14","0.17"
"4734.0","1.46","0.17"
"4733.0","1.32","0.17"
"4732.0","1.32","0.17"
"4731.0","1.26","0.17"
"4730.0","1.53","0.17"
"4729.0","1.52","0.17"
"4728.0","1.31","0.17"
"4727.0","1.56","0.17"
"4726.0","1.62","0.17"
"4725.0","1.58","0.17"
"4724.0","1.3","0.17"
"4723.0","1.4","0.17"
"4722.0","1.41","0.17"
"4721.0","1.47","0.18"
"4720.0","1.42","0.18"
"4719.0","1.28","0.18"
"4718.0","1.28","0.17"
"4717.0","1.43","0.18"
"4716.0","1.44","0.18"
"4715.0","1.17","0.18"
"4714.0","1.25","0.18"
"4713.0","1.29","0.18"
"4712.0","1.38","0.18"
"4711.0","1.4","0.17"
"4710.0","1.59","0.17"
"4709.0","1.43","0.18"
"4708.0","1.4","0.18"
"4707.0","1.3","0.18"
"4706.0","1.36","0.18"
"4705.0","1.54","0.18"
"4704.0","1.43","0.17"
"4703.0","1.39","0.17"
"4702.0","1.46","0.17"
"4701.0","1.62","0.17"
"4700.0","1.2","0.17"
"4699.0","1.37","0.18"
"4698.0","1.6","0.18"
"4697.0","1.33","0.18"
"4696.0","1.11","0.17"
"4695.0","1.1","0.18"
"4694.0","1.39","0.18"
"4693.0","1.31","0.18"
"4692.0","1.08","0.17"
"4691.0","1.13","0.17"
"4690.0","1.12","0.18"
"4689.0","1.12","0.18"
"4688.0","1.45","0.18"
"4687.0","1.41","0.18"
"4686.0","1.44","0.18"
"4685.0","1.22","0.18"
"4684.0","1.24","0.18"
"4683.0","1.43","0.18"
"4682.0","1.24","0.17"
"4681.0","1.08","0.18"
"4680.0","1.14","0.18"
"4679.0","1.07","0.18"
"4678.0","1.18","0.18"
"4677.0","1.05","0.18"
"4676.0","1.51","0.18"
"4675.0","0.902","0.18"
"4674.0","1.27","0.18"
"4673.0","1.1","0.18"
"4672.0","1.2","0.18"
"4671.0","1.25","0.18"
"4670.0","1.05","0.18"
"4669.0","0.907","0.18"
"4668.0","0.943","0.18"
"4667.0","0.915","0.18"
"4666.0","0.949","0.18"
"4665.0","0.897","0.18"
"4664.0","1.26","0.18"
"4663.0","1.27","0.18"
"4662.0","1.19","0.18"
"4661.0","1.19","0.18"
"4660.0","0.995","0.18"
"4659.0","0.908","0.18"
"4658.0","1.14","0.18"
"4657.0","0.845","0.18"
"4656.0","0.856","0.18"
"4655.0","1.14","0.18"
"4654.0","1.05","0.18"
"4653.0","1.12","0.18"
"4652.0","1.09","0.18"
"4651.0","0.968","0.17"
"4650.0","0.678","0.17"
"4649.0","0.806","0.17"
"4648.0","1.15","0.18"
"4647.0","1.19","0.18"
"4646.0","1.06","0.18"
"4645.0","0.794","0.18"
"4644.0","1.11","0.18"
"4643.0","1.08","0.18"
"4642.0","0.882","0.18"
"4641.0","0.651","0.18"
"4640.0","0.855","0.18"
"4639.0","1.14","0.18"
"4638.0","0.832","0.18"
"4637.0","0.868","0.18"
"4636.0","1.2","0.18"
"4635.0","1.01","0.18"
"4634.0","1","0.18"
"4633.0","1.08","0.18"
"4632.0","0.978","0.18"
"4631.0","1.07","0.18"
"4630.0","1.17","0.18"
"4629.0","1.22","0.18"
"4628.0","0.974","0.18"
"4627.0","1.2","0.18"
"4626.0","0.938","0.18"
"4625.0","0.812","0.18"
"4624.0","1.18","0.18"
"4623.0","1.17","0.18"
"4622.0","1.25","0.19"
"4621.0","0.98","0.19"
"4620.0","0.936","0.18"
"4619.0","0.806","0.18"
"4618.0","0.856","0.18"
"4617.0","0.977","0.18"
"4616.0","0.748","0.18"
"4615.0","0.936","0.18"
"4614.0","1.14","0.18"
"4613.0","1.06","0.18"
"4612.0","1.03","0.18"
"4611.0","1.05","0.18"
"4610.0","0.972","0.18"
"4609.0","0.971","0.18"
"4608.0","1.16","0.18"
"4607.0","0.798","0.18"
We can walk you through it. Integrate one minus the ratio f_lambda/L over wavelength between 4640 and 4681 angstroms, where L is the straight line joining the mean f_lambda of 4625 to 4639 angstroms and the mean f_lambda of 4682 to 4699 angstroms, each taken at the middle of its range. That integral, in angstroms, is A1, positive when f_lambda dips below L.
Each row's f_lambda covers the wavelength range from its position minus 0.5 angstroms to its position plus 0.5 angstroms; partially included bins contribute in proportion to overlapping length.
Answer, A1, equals 4.08 angstroms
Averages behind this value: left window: 1.04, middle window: 1.04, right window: 1.28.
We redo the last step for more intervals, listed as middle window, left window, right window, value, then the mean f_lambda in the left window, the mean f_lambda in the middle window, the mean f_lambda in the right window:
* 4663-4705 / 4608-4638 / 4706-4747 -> 0.3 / 1.02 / 1.22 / 1.37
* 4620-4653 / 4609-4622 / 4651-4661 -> -0.5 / 0.969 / 1.01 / 1.02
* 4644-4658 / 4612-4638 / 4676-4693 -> 1.5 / 1.02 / 0.991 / 1.22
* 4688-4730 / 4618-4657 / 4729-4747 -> -4.3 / 1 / 1.37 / 1.33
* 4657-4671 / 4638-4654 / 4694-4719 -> 0.5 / 0.97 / 1.05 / 1.37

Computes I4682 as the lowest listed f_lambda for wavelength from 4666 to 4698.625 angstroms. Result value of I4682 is 0.902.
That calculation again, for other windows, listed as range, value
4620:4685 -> 0.651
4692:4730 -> 1.08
